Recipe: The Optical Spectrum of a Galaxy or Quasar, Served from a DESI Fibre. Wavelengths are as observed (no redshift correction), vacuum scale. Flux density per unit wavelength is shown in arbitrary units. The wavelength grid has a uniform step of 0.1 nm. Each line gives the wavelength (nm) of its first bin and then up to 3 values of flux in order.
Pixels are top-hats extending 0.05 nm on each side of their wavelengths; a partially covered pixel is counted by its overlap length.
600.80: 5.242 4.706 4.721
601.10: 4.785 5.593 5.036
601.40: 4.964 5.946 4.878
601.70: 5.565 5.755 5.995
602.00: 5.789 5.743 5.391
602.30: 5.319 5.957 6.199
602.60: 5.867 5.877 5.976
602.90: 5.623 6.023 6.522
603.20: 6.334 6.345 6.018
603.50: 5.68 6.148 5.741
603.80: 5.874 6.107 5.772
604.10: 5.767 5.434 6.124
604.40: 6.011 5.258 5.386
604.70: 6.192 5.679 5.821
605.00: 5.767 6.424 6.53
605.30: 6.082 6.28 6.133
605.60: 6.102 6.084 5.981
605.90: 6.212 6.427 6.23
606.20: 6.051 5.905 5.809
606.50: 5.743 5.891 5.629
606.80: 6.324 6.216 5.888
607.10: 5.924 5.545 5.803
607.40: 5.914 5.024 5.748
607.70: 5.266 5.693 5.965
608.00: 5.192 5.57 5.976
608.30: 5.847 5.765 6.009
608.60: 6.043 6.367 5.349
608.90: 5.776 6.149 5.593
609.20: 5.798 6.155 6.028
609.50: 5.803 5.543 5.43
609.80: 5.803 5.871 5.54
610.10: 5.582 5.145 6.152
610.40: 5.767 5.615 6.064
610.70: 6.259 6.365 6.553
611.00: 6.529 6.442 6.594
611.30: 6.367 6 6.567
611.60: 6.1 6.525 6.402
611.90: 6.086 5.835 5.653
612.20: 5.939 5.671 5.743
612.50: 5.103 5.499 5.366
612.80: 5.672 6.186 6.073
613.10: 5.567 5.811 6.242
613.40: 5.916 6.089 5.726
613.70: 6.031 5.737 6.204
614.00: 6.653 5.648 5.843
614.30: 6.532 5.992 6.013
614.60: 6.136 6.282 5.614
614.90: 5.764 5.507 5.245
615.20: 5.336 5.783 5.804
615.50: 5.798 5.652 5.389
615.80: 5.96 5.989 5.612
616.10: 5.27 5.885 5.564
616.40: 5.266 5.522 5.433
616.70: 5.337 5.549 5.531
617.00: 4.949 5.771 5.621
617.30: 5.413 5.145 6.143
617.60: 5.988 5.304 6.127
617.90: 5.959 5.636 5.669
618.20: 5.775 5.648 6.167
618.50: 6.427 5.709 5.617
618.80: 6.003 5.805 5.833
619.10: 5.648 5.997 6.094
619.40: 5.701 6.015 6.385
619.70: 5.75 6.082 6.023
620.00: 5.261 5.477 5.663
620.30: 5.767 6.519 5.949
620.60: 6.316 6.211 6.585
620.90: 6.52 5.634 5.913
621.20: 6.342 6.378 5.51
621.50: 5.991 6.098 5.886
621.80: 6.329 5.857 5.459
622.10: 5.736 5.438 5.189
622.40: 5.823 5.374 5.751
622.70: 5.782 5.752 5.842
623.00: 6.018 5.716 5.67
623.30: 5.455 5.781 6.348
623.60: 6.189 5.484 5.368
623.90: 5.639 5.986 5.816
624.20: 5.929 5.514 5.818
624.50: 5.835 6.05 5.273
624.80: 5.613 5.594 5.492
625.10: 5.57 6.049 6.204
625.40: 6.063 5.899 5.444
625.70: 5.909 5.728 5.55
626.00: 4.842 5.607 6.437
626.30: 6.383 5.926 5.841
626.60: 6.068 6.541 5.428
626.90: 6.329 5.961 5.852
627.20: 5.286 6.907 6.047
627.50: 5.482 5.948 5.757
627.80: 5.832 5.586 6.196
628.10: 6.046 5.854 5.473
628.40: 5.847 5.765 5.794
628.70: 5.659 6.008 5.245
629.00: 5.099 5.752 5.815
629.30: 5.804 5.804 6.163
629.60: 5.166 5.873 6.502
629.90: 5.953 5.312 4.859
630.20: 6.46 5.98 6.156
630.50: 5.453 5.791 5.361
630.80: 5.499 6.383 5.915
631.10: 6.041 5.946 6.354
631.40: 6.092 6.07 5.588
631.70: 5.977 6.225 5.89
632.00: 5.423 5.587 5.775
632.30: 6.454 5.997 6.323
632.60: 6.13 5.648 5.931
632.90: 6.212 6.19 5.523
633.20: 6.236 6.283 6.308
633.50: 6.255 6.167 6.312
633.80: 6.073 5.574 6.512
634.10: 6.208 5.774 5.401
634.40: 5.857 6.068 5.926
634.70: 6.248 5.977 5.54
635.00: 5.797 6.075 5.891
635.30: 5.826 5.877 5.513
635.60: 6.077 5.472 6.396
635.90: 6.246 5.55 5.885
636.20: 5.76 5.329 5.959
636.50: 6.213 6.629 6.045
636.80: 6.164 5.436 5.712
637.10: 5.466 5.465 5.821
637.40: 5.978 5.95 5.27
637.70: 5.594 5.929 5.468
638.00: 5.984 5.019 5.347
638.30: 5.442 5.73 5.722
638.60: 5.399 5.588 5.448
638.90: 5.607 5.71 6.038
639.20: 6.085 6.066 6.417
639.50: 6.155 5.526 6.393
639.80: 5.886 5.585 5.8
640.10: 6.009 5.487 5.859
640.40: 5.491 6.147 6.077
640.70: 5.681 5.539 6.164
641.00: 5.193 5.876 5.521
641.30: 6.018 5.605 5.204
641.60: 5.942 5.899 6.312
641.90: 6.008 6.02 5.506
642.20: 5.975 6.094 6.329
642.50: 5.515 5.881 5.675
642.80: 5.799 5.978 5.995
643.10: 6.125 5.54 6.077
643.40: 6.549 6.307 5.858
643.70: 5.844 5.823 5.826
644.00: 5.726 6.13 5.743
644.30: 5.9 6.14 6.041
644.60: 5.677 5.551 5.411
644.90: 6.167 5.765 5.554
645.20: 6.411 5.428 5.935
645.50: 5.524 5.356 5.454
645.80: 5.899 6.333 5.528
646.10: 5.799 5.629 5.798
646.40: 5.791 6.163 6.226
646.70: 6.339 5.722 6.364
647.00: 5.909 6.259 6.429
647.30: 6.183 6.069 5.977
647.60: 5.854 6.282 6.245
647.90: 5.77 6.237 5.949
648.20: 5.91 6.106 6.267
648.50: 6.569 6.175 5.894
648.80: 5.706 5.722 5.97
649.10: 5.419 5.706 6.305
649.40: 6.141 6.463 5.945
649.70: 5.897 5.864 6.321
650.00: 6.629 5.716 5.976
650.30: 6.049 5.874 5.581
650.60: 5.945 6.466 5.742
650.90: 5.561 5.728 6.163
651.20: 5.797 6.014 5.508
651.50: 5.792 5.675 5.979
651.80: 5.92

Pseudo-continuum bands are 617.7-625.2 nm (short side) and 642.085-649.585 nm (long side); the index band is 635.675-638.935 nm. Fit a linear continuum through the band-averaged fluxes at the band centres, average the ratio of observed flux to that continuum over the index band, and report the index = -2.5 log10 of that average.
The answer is 0.03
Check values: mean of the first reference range 5.84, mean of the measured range 5.73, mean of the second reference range 5.94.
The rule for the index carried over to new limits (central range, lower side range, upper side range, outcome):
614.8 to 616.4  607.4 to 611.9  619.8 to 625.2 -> 0.05 mag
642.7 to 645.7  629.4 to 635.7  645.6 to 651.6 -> 0.02 mag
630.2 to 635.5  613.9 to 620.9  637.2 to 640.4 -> -0.04 mag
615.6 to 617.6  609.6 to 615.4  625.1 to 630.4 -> 0.07 mag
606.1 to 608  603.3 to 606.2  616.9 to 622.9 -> 0.03 mag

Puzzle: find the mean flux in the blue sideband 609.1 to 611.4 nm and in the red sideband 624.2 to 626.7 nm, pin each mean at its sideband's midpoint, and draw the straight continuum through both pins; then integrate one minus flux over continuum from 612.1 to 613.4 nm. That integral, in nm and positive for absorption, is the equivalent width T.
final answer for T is 0.04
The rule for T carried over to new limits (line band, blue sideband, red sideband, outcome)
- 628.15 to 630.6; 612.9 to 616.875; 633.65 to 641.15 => 0.03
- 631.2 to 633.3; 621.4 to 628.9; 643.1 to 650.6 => -0.05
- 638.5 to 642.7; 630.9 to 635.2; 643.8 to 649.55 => 0.10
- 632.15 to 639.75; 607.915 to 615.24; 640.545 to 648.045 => 0.02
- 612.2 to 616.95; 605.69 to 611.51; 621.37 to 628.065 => 0.09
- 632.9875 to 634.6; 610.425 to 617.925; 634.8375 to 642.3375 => -0.06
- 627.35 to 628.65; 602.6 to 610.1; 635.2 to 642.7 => 0.00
